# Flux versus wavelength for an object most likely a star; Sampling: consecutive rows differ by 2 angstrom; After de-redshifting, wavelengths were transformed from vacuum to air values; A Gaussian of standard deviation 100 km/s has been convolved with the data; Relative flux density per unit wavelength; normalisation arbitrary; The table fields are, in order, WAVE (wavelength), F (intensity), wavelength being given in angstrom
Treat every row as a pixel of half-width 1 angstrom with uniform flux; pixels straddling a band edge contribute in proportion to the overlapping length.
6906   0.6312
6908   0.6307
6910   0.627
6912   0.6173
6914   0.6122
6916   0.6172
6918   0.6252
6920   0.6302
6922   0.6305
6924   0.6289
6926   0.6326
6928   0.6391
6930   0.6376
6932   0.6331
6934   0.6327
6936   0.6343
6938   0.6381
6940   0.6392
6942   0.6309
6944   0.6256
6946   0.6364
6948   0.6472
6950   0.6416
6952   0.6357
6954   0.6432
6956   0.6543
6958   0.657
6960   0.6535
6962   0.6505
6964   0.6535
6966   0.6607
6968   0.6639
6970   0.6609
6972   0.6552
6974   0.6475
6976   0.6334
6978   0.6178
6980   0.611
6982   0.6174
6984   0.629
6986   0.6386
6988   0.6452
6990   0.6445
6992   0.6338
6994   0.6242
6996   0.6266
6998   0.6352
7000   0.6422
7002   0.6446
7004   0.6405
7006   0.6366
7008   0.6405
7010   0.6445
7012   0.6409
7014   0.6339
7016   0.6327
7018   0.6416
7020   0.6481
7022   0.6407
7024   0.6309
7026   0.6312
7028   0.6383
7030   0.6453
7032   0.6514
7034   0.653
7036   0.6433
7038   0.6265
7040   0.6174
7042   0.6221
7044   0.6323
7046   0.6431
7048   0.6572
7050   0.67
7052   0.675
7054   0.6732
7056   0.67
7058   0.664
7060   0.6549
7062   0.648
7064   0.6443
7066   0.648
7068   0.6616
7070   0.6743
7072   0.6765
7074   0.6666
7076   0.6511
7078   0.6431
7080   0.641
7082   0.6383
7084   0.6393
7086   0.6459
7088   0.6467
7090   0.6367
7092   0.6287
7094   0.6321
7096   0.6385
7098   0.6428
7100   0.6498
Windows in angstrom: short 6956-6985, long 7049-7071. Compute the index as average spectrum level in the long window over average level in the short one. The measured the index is 1.03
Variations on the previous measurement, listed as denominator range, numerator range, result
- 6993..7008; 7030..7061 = 1.02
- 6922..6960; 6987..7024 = 1.00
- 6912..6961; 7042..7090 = 1.03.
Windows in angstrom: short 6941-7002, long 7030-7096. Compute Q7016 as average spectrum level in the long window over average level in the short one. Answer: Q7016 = 1.0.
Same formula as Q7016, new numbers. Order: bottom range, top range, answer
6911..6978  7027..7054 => 1.01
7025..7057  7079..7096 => 0.99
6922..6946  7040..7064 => 1.03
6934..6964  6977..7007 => 0.99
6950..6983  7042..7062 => 1.02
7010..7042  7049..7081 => 1.03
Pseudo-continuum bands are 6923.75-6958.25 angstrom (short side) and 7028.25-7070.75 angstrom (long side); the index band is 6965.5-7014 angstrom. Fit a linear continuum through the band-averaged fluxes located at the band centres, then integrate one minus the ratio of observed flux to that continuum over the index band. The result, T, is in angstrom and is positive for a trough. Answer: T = 0.39 angstrom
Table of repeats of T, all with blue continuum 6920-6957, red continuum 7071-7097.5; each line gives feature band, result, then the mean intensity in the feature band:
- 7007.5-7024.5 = 0.0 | 0.64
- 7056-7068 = -0.2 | 0.654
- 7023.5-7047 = 0.2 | 0.636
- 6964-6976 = -0.3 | 0.655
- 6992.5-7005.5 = 0.1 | 0.636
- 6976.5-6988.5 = 0.2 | 0.626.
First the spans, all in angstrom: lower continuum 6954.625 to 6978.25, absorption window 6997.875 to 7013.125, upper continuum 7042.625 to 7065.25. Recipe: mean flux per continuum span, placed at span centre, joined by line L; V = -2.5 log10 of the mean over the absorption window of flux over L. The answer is 0.02 mag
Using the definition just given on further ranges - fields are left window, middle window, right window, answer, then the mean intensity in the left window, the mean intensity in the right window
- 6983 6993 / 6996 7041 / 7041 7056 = 0.01 mag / 0.638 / 0.654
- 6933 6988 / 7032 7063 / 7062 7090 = 0.00 mag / 0.641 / 0.651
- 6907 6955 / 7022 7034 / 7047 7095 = 0.01 mag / 0.632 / 0.654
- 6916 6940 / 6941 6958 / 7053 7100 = -0.01 mag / 0.633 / 0.651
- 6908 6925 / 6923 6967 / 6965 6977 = 0.00 mag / 0.624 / 0.654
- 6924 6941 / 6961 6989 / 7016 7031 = -0.01 mag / 0.635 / 0.639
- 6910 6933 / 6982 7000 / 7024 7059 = 0.01 mag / 0.628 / 0.647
